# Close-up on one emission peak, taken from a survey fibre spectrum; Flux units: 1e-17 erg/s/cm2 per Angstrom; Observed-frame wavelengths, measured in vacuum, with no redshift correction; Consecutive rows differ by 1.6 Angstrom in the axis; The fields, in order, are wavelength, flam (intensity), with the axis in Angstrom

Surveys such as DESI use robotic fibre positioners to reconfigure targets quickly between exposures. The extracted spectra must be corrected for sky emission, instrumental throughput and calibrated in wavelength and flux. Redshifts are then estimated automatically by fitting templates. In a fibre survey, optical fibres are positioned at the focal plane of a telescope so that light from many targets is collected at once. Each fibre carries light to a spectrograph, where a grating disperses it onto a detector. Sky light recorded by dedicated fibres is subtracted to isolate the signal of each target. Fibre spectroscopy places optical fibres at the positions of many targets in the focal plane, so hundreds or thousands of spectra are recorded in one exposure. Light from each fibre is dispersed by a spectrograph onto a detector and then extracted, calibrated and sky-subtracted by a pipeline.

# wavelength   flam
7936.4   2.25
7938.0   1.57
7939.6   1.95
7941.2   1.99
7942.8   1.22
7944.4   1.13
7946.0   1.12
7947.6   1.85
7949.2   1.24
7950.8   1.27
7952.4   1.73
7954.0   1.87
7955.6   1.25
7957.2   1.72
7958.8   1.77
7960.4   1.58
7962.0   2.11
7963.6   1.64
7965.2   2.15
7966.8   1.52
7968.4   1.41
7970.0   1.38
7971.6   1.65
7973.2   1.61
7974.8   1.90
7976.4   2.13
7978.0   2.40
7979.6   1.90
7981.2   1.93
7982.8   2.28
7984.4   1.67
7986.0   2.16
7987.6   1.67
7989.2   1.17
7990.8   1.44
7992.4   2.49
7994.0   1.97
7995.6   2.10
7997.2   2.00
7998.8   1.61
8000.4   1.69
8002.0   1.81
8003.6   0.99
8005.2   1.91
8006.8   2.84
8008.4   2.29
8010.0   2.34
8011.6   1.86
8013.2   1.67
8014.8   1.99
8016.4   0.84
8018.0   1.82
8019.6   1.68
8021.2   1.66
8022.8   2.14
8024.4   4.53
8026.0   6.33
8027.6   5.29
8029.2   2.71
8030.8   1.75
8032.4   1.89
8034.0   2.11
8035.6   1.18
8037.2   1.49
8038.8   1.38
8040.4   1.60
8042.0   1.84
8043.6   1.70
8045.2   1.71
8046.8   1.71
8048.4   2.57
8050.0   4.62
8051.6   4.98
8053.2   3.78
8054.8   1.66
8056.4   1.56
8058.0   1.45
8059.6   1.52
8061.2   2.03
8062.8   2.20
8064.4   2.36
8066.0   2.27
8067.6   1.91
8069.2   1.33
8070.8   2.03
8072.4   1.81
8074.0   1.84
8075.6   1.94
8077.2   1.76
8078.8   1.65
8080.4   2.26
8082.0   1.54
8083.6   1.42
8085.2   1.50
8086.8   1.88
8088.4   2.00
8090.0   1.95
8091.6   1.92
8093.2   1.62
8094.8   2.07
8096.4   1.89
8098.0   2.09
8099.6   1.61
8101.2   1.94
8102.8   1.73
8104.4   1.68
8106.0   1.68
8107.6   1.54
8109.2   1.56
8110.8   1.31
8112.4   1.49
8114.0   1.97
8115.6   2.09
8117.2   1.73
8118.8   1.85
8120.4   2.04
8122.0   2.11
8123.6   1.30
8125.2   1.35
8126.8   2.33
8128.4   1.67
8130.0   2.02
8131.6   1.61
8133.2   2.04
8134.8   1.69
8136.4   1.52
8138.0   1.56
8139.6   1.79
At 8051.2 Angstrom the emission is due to [N II] 6583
